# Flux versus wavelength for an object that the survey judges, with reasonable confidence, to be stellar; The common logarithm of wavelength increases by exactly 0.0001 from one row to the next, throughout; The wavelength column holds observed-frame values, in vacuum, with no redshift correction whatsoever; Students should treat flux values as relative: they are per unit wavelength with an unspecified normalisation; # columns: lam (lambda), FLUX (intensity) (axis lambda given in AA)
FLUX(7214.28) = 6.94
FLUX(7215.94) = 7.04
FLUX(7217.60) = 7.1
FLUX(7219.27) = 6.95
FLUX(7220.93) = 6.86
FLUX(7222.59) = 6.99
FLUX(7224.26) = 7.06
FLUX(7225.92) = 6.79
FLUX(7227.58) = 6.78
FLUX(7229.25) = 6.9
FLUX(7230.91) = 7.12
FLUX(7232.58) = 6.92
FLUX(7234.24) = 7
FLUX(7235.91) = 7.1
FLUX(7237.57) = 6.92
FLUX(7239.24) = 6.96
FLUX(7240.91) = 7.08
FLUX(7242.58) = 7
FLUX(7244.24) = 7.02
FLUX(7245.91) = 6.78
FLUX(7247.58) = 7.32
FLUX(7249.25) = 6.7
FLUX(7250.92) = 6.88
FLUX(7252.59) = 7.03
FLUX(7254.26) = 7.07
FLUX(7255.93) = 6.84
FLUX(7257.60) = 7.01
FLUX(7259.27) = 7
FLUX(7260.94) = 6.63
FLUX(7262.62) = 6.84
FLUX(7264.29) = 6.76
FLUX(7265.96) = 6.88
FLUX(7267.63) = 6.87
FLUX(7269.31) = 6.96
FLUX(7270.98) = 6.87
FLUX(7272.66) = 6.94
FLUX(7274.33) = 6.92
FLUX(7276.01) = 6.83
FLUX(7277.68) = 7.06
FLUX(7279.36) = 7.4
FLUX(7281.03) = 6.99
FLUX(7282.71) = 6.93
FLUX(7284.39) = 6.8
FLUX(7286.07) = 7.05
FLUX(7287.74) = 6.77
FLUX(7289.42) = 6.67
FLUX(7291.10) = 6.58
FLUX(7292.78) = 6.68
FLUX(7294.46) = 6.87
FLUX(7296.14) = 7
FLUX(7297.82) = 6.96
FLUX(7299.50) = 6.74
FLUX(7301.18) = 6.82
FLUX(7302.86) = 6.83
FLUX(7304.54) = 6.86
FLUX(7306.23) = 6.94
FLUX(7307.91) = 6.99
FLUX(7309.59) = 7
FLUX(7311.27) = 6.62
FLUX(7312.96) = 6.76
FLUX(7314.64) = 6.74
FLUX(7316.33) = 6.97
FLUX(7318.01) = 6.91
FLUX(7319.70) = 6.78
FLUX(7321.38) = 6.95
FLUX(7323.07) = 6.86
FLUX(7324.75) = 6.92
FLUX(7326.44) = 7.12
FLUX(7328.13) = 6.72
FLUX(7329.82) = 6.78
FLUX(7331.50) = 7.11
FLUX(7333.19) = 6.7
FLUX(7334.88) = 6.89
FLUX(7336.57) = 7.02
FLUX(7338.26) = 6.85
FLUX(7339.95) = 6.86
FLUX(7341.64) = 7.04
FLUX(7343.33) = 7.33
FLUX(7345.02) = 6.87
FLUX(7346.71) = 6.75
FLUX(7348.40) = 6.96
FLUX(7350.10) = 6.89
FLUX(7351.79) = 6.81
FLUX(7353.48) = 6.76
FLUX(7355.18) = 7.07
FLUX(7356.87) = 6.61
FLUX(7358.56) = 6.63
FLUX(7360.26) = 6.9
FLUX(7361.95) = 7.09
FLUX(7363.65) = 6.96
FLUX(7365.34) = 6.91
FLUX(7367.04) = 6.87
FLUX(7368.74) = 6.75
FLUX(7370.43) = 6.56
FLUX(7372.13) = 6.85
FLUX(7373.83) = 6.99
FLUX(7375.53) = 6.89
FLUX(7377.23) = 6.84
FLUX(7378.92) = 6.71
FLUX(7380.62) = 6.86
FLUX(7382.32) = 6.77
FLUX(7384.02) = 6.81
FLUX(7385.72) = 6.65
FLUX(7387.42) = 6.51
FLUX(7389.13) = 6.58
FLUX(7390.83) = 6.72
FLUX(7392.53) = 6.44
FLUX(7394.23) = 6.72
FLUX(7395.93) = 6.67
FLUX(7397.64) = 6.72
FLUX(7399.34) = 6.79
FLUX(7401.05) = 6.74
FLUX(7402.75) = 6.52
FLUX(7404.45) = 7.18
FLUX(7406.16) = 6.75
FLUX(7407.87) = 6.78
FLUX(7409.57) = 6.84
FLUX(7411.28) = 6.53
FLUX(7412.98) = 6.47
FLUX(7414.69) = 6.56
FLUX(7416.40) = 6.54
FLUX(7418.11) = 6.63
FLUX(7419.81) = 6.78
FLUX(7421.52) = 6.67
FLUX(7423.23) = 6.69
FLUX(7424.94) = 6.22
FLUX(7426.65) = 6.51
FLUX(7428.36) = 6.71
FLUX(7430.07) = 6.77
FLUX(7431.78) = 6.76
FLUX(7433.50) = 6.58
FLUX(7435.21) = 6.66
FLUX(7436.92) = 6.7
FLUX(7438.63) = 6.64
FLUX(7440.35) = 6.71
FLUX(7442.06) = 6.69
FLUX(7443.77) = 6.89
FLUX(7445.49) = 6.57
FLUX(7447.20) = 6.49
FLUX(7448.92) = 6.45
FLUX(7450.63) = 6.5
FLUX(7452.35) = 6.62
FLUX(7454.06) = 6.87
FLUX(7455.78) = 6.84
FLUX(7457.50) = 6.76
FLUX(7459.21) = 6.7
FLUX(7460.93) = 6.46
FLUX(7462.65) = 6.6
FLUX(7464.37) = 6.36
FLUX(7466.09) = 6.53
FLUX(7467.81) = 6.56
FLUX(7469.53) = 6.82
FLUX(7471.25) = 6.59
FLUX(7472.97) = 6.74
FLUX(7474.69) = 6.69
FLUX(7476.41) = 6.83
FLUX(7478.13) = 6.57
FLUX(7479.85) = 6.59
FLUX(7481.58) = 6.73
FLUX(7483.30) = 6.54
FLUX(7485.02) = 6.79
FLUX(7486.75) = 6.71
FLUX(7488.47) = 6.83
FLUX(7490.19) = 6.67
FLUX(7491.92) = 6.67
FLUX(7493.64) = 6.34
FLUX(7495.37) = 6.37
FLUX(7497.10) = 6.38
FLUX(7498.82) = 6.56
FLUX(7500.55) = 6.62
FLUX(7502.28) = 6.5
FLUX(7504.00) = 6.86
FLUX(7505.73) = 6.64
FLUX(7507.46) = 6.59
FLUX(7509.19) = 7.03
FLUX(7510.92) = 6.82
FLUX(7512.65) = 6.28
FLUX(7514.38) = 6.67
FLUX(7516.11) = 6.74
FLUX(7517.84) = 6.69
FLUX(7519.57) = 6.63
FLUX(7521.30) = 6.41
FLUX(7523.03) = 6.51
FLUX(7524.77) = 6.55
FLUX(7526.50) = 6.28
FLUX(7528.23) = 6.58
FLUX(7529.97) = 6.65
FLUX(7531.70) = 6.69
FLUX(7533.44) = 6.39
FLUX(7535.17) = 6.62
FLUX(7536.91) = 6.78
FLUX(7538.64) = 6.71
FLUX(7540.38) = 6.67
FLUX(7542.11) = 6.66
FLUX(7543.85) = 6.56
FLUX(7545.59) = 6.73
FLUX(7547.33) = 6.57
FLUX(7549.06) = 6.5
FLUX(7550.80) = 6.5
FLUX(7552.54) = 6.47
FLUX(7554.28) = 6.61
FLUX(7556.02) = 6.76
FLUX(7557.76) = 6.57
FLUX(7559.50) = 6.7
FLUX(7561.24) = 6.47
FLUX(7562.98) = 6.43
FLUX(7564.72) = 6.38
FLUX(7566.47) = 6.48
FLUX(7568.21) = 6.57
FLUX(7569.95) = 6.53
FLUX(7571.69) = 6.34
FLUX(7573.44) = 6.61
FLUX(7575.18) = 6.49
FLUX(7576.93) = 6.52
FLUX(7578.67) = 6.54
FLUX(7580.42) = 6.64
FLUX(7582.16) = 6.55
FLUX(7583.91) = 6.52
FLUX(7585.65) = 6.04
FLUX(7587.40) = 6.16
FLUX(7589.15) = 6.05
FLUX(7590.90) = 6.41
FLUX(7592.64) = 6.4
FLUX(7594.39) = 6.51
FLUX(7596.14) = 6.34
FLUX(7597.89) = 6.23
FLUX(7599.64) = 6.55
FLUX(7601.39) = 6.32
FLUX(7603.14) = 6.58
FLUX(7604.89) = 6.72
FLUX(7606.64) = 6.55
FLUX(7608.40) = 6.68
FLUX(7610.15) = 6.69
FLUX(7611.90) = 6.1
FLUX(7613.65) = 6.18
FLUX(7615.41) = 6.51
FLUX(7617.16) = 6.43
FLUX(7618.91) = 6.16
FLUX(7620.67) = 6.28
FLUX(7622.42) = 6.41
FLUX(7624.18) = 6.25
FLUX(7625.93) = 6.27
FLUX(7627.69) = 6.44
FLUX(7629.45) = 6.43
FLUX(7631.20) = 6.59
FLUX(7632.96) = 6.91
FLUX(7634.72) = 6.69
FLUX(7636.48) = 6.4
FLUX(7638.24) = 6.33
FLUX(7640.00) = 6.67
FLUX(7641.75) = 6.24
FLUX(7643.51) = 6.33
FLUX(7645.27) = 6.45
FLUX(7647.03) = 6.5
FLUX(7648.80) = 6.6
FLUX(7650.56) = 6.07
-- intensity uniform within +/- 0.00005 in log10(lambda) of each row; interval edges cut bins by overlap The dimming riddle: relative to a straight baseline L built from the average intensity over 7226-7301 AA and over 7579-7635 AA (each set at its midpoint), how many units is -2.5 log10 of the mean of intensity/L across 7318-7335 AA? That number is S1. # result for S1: -0.01 mag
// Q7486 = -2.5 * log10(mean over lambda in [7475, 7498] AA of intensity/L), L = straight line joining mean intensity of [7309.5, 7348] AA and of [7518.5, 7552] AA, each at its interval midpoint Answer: 0.01 mag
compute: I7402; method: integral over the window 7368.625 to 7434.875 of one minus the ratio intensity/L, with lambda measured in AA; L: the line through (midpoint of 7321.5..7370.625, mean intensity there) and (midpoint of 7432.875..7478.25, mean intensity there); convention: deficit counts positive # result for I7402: 0.71 AA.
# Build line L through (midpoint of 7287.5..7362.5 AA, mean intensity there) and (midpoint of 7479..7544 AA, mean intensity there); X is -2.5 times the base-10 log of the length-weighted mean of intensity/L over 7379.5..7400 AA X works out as 0.02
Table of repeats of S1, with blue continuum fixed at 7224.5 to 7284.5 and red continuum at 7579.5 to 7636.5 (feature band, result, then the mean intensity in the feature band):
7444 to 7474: 0.00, 6.62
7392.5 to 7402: 0.01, 6.7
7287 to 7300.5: 0.02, 6.78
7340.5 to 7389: -0.01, 6.84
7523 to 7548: -0.01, 6.6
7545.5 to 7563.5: -0.01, 6.57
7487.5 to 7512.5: -0.01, 6.63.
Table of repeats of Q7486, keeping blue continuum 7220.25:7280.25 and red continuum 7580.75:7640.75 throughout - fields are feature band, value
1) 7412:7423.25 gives 0.01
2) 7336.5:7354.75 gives -0.02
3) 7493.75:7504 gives 0.01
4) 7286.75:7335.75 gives 0.00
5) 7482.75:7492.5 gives -0.02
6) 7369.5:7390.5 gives 0.00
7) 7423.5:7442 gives 0.01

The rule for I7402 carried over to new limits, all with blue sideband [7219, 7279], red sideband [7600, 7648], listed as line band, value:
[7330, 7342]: -0.15 AA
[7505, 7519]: -0.18 AA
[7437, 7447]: 0.00 AA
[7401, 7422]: 0.11 AA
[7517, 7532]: 0.07 AA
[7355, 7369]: -0.14 AA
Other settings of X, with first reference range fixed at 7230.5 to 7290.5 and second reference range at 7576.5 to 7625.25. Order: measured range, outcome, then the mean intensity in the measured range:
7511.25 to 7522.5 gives -0.008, 6.58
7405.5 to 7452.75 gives 0.007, 6.63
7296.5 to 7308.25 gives -0.001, 6.88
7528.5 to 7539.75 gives -0.021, 6.63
